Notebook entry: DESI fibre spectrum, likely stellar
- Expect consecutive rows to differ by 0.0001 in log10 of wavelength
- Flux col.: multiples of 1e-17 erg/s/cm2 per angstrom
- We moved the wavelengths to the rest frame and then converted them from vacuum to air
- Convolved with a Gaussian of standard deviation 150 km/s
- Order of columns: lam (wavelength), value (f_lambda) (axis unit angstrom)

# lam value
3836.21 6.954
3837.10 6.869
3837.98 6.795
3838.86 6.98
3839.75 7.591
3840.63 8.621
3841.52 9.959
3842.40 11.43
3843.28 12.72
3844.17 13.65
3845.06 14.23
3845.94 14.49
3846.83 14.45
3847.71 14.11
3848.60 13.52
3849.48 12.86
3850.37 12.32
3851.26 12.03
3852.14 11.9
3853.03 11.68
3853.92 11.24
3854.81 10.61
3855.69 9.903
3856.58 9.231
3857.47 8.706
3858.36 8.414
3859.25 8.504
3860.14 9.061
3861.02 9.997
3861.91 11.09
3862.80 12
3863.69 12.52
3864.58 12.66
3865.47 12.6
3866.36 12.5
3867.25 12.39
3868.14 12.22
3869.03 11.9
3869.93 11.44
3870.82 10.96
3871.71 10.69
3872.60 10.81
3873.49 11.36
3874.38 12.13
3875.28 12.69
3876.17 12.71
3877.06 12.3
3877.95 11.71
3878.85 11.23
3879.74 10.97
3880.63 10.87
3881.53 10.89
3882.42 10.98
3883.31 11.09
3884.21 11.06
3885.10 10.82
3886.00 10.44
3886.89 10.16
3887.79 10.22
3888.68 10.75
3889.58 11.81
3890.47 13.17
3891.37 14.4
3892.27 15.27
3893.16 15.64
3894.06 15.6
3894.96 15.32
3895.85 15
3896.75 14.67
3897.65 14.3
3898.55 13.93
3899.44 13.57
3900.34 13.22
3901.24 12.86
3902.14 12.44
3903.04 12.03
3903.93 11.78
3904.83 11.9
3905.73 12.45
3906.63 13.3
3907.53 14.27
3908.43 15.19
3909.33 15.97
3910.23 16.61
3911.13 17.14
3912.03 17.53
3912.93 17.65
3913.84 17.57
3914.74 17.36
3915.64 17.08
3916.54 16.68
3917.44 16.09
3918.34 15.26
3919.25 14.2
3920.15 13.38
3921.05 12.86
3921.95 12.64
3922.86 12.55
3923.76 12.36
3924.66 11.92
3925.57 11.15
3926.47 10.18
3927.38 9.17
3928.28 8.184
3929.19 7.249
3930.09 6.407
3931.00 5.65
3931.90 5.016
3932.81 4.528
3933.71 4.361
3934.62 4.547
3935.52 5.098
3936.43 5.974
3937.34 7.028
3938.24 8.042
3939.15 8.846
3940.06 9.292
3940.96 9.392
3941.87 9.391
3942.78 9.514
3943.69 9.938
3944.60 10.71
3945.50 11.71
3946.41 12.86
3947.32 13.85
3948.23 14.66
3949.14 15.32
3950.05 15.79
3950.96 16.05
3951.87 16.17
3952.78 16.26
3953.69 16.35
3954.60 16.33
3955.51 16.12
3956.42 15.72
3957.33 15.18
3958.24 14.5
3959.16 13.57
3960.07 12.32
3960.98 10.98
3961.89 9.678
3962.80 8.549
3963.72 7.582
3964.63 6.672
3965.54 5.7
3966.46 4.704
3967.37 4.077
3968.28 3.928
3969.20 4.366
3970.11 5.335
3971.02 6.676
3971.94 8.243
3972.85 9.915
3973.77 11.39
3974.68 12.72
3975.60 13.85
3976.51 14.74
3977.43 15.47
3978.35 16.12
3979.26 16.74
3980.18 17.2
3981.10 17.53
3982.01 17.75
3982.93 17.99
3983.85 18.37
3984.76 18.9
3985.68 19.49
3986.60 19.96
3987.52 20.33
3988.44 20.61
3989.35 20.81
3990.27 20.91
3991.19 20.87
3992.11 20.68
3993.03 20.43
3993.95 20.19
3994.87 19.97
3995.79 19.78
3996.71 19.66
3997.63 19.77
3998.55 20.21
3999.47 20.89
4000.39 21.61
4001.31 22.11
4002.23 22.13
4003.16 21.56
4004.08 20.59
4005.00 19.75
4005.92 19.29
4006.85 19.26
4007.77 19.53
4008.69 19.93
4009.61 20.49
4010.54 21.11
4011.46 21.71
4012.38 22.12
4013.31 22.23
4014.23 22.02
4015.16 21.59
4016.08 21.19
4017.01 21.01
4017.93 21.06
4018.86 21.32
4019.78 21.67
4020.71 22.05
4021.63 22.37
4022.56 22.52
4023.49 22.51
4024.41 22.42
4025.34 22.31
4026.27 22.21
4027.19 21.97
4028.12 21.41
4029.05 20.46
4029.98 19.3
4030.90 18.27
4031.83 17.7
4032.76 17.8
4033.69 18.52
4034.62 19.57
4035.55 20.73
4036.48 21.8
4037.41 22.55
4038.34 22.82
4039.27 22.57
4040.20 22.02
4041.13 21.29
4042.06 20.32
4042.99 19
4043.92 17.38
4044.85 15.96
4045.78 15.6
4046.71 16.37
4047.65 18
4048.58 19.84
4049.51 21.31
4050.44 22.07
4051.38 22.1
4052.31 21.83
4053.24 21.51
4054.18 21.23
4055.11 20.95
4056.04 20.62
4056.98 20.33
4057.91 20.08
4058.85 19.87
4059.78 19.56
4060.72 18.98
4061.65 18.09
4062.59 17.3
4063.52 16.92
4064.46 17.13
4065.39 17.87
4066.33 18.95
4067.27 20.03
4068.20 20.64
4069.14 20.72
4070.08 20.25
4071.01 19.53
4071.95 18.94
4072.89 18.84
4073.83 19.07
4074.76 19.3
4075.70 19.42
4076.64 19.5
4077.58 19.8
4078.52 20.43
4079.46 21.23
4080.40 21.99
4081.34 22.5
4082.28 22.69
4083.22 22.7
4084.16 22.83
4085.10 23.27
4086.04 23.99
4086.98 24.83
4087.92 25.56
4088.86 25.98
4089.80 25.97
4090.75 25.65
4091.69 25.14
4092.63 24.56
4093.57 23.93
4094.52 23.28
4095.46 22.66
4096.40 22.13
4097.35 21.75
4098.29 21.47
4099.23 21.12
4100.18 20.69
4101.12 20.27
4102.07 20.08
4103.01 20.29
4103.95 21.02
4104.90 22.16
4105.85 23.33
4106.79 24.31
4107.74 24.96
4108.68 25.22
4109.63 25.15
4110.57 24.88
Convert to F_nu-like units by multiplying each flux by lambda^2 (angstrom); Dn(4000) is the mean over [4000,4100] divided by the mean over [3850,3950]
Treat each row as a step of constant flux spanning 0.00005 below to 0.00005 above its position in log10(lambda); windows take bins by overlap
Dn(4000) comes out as 1.92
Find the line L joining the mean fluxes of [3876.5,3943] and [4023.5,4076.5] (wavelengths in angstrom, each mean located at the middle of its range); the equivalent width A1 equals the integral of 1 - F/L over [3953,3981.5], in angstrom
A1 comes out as 7.1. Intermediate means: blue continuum 11.9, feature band 11.4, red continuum 19.9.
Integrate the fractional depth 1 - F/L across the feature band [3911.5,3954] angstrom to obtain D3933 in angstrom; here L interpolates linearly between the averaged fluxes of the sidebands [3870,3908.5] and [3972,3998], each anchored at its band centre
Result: 9.28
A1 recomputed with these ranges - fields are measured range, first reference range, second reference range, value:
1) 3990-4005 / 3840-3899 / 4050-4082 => -3.1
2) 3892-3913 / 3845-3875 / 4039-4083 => -1.7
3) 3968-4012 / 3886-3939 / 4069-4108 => -2.4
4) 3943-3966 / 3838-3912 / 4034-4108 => 4.2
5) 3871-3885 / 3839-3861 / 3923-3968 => -0.6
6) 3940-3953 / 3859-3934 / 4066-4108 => 1.8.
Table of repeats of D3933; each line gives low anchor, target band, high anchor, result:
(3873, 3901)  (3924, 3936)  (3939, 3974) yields 4.5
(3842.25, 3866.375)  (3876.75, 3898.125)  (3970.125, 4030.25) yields 1.6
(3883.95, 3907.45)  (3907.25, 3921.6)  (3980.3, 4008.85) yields -1.7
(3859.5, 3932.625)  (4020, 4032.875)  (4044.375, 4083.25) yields -2.1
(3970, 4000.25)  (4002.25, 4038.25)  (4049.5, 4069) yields -4.8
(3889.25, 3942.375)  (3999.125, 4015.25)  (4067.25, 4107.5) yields -3.3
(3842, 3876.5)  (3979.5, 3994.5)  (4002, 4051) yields -0.8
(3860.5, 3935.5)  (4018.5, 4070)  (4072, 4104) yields -0.9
